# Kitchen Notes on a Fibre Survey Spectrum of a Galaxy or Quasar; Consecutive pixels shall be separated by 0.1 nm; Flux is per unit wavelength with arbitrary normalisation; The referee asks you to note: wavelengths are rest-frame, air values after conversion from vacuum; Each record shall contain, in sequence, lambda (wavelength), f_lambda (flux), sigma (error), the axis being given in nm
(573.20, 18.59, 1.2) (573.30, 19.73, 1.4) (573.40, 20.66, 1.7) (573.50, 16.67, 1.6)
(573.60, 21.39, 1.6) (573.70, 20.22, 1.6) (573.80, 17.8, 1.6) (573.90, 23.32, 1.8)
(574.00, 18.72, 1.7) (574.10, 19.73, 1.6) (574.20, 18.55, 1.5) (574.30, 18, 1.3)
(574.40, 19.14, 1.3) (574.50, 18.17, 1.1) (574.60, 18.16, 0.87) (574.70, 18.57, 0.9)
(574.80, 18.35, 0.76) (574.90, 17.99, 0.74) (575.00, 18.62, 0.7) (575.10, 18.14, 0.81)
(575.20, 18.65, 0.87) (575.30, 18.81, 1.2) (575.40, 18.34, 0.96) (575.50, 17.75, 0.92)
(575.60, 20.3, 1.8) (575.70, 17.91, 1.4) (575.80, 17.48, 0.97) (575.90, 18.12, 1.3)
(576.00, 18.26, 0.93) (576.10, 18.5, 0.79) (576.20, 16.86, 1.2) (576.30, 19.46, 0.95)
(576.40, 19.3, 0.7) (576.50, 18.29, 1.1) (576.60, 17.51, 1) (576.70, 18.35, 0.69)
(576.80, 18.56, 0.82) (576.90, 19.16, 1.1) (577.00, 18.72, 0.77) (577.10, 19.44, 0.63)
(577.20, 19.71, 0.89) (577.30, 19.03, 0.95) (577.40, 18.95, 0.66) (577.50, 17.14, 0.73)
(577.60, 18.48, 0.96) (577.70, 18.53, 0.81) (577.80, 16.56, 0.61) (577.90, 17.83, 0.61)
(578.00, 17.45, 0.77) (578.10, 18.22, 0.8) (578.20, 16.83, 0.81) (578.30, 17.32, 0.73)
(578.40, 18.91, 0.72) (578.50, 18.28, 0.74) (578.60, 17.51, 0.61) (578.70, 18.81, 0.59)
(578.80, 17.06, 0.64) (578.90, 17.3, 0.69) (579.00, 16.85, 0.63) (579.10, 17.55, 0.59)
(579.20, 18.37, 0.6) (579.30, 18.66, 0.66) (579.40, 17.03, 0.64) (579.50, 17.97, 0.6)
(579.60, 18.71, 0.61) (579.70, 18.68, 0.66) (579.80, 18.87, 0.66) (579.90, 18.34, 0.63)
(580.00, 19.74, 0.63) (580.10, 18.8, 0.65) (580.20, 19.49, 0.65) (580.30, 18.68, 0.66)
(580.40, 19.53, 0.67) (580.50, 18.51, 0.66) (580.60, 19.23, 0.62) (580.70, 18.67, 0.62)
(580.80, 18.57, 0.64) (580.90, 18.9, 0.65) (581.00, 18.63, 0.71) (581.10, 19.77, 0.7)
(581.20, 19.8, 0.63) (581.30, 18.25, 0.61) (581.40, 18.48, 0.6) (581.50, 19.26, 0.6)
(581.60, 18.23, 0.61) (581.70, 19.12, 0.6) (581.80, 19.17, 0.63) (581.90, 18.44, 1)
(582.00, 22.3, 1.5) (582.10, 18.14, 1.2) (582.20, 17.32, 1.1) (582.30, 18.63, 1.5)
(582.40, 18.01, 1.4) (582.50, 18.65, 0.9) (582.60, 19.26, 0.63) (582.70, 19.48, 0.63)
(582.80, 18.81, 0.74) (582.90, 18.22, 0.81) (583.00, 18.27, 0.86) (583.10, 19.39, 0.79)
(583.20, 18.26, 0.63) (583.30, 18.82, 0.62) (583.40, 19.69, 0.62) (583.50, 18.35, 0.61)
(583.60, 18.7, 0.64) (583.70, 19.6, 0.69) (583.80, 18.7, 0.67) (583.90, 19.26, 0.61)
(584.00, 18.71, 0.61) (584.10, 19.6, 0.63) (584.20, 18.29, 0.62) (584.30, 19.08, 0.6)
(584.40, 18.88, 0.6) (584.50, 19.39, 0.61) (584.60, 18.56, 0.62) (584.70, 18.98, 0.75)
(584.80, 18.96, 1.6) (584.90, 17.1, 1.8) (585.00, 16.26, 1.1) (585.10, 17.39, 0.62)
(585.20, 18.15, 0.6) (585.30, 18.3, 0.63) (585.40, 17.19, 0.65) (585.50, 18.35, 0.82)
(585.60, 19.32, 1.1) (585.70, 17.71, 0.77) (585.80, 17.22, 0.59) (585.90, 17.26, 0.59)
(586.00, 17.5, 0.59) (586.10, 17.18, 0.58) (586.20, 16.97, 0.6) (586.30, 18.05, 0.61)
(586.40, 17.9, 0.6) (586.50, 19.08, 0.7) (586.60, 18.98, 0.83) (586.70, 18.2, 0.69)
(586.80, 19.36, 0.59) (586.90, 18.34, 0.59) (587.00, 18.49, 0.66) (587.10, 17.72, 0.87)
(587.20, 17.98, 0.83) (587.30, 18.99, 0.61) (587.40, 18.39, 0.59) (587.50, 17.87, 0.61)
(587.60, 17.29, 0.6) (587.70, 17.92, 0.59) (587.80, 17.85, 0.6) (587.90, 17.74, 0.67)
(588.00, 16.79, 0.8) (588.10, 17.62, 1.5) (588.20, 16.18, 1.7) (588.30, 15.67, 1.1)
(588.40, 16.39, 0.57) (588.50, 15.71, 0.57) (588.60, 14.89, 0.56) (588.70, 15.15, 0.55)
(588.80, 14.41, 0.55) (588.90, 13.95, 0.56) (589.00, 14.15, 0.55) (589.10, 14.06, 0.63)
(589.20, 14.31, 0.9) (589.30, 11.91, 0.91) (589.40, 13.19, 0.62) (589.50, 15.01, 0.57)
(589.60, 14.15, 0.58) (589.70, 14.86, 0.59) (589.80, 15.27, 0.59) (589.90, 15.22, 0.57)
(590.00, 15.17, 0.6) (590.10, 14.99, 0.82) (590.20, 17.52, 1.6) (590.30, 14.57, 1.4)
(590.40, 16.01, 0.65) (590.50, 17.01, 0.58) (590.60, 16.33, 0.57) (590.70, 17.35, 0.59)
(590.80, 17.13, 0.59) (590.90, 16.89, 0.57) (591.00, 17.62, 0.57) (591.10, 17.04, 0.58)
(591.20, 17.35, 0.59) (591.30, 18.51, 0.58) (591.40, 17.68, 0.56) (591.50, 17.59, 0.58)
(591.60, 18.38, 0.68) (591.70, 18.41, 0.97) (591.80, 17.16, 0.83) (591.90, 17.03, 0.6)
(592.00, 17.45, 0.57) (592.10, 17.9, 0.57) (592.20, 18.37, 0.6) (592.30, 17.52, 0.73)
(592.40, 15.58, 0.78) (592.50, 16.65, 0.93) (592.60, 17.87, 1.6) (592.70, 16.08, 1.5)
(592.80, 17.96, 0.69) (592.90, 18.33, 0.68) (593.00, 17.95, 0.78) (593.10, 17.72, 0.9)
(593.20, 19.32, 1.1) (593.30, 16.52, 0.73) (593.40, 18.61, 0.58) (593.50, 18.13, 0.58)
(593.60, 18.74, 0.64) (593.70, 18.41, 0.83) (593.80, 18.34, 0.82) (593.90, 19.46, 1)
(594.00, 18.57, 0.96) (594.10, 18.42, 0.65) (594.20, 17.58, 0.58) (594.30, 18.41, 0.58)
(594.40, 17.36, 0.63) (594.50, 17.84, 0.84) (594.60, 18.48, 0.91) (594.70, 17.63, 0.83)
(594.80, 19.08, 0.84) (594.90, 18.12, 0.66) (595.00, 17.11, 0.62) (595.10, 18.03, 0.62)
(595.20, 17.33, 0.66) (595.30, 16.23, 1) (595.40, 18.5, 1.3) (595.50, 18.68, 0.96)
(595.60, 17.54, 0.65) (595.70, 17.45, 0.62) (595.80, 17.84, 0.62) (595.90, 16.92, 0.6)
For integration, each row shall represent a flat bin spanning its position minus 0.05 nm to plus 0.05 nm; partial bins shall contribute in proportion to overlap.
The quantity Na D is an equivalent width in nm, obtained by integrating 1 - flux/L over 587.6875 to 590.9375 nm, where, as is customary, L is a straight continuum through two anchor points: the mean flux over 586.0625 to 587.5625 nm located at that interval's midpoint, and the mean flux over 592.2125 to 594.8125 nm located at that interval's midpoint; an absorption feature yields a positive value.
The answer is 0.45 nm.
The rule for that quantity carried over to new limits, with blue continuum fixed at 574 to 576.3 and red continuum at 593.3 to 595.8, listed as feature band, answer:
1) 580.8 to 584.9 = -0.14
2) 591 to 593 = 0.06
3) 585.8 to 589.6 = 0.31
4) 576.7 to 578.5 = 0.01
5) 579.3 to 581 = -0.04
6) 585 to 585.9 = 0.02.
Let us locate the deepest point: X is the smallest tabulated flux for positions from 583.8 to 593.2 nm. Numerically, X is 11.91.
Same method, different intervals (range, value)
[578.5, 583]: 16.85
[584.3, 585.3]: 16.26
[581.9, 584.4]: 17.32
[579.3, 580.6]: 17.03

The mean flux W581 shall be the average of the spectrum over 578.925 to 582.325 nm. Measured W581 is 18.7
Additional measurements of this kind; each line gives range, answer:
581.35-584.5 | 18.9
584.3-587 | 18.1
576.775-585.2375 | 18.6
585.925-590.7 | 16.4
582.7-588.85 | 18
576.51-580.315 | 18.2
